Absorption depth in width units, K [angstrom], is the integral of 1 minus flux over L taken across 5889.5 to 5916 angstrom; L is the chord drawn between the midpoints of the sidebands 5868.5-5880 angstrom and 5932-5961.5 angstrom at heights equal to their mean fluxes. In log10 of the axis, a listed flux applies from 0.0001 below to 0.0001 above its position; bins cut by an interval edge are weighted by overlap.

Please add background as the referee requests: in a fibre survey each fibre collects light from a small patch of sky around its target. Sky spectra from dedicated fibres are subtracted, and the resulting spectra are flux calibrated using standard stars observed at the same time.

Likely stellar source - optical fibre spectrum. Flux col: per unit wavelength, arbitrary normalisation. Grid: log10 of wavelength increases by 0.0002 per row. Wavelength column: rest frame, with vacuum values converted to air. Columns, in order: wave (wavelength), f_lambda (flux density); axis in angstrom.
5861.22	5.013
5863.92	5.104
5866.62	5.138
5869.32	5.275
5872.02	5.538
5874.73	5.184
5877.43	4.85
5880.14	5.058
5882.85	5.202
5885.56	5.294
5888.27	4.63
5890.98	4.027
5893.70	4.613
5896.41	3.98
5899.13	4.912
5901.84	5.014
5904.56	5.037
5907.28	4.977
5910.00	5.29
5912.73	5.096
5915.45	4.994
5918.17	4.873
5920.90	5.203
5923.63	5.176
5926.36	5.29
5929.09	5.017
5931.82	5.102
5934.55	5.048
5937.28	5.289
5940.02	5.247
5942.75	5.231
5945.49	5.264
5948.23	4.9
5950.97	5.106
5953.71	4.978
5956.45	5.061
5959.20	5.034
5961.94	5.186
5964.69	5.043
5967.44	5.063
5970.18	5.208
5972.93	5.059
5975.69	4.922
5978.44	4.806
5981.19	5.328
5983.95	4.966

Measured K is 1.93 angstrom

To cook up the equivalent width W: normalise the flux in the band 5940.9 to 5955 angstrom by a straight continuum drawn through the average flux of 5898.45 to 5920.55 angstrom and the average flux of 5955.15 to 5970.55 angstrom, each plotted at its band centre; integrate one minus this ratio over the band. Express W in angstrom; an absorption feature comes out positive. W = -0.1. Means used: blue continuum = 5.04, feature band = 5.1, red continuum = 5.09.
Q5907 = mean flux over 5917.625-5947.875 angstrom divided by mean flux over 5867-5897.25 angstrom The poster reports 1.05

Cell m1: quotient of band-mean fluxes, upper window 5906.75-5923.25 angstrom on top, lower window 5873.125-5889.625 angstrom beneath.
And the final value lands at 1.01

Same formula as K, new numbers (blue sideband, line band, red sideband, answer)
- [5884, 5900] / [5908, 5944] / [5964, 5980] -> -2.8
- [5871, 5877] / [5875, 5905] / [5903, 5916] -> 2.3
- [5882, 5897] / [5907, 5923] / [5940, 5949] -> -0.7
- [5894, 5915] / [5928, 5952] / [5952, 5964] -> -0.6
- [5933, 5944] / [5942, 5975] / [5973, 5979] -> -0.3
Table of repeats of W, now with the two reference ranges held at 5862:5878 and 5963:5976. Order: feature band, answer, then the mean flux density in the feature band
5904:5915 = 0.1 angstrom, 5.09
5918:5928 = -0.1 angstrom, 5.16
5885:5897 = 1.6 angstrom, 4.49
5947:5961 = 0.2 angstrom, 5.02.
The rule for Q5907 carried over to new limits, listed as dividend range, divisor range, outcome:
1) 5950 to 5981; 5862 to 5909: 1.02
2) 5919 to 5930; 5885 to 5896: 1.14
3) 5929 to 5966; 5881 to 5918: 1.05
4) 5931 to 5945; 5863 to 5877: 0.99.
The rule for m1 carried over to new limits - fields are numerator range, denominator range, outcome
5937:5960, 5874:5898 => 1.08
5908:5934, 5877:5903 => 1.08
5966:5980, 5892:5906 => 1.07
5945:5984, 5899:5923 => 1.00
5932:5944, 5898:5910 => 1.03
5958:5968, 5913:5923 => 1.01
